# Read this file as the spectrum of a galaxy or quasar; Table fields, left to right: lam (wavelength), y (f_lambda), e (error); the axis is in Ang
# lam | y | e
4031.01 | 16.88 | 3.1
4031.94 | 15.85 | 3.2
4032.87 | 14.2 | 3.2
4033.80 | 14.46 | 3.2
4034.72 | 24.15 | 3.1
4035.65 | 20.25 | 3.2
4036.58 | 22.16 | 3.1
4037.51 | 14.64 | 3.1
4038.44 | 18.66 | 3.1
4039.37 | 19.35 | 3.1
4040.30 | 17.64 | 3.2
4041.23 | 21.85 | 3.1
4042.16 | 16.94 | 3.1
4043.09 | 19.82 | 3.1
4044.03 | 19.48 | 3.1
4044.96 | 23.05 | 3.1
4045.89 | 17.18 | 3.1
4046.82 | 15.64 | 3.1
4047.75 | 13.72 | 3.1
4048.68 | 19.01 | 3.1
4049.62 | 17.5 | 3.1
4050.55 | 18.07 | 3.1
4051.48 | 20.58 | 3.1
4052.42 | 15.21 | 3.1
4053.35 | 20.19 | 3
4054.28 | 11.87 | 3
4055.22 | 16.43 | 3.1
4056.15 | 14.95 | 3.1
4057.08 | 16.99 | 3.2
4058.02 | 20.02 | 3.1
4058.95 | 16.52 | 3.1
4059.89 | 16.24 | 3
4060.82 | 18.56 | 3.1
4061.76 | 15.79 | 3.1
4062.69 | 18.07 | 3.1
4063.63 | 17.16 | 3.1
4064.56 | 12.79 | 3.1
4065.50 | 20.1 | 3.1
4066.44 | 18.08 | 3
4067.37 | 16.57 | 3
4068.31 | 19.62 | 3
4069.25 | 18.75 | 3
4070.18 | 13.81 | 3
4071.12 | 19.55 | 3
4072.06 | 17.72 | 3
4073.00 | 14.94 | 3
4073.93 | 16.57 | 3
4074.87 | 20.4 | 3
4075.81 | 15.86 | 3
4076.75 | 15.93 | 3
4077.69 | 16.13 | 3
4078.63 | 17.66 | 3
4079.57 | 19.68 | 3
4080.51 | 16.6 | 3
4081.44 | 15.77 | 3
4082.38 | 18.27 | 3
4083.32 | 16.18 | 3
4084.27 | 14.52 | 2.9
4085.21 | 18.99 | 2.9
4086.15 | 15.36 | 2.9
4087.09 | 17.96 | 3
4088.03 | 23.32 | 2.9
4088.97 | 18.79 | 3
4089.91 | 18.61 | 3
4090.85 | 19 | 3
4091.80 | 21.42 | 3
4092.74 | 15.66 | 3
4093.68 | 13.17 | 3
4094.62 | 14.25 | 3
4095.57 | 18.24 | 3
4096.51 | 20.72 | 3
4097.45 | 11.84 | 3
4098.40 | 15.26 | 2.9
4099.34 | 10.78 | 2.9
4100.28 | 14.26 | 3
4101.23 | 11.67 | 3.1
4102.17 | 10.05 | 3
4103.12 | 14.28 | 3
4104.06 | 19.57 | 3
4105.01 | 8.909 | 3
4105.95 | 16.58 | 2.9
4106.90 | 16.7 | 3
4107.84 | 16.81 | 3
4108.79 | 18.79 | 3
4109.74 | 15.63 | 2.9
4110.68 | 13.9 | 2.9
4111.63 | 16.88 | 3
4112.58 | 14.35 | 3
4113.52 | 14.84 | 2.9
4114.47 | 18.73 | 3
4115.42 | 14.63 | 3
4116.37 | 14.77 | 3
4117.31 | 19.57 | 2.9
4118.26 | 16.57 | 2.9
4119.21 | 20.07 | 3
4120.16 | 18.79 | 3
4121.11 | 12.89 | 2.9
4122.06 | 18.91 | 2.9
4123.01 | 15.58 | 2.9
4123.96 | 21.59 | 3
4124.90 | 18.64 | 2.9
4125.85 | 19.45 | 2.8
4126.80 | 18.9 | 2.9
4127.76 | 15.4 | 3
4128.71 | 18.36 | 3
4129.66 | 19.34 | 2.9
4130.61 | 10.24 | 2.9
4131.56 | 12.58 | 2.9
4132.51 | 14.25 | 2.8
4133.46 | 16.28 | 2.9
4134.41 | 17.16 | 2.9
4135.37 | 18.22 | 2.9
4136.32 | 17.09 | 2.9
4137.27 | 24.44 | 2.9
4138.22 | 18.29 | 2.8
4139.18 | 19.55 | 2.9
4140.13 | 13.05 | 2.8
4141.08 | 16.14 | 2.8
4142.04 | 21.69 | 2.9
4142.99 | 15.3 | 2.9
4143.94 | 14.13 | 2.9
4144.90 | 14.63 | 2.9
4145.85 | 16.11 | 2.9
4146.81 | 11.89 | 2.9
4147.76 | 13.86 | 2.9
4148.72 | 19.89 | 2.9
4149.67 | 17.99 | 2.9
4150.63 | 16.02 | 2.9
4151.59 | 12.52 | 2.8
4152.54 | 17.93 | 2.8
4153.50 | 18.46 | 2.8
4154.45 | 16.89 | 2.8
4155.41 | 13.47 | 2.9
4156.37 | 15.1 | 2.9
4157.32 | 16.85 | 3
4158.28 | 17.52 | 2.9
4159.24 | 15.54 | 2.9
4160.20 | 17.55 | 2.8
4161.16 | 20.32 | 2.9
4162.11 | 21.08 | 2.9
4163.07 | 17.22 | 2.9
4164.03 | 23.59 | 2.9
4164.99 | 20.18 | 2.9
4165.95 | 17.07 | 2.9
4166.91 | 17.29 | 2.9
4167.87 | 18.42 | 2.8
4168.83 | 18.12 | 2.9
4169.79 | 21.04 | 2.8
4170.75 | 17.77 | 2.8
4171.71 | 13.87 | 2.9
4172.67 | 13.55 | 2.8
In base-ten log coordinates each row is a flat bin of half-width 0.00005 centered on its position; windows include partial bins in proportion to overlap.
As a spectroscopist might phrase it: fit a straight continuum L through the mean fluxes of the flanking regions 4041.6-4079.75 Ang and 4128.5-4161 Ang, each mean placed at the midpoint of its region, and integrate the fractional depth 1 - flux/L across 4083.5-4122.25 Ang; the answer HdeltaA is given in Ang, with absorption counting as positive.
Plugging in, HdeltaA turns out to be 1.6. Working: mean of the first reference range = 17.4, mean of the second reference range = 16.4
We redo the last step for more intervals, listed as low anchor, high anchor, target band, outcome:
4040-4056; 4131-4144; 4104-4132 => 1.1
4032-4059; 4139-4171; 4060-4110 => 2.9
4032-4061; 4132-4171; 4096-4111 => 2.4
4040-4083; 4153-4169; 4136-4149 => 0.7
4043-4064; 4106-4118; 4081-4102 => 0.3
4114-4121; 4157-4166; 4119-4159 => 2.8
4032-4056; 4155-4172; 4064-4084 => 0.9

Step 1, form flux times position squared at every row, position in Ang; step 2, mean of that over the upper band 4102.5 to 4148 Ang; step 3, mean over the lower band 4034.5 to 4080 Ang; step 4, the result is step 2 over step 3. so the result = 0.96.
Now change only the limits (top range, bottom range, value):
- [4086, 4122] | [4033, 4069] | 0.93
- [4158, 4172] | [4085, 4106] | 1.20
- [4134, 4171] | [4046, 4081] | 1.06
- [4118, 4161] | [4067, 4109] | 1.04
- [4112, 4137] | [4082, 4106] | 1.07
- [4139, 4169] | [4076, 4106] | 1.08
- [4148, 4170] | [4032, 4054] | 1.02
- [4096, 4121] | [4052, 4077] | 0.93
